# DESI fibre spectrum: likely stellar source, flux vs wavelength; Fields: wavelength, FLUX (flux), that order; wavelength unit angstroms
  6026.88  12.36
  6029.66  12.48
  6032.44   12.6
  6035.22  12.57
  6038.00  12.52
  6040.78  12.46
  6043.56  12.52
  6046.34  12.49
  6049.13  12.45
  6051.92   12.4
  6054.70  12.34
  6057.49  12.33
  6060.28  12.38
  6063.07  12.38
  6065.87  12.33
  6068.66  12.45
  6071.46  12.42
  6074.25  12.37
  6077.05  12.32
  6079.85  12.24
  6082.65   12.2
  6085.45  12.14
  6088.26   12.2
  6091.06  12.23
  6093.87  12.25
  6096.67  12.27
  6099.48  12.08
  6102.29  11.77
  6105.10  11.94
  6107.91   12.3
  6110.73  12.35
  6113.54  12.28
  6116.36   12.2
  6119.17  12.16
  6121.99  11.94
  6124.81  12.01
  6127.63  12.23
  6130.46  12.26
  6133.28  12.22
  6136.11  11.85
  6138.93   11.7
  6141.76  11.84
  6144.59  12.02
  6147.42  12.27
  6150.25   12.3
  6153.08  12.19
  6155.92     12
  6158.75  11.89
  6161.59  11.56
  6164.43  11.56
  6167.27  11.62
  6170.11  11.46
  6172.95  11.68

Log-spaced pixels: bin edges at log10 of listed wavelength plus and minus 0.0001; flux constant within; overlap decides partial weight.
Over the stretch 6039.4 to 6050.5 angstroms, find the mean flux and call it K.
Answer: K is 12.5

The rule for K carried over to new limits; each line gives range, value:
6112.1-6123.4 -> 12.2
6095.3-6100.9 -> 12.2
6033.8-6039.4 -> 12.5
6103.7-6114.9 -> 12.2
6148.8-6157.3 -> 12.2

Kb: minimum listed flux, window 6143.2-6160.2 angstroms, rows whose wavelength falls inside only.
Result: 11.89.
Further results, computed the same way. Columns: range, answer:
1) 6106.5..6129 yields 11.94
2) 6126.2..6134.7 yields 12.22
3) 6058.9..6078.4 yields 12.32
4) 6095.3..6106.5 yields 11.77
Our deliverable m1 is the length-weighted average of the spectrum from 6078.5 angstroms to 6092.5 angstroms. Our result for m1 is 12.2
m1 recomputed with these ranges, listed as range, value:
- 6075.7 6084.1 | 12.3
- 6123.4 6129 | 12.1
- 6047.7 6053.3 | 12.4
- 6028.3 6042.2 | 12.5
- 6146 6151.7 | 12.3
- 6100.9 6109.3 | 12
